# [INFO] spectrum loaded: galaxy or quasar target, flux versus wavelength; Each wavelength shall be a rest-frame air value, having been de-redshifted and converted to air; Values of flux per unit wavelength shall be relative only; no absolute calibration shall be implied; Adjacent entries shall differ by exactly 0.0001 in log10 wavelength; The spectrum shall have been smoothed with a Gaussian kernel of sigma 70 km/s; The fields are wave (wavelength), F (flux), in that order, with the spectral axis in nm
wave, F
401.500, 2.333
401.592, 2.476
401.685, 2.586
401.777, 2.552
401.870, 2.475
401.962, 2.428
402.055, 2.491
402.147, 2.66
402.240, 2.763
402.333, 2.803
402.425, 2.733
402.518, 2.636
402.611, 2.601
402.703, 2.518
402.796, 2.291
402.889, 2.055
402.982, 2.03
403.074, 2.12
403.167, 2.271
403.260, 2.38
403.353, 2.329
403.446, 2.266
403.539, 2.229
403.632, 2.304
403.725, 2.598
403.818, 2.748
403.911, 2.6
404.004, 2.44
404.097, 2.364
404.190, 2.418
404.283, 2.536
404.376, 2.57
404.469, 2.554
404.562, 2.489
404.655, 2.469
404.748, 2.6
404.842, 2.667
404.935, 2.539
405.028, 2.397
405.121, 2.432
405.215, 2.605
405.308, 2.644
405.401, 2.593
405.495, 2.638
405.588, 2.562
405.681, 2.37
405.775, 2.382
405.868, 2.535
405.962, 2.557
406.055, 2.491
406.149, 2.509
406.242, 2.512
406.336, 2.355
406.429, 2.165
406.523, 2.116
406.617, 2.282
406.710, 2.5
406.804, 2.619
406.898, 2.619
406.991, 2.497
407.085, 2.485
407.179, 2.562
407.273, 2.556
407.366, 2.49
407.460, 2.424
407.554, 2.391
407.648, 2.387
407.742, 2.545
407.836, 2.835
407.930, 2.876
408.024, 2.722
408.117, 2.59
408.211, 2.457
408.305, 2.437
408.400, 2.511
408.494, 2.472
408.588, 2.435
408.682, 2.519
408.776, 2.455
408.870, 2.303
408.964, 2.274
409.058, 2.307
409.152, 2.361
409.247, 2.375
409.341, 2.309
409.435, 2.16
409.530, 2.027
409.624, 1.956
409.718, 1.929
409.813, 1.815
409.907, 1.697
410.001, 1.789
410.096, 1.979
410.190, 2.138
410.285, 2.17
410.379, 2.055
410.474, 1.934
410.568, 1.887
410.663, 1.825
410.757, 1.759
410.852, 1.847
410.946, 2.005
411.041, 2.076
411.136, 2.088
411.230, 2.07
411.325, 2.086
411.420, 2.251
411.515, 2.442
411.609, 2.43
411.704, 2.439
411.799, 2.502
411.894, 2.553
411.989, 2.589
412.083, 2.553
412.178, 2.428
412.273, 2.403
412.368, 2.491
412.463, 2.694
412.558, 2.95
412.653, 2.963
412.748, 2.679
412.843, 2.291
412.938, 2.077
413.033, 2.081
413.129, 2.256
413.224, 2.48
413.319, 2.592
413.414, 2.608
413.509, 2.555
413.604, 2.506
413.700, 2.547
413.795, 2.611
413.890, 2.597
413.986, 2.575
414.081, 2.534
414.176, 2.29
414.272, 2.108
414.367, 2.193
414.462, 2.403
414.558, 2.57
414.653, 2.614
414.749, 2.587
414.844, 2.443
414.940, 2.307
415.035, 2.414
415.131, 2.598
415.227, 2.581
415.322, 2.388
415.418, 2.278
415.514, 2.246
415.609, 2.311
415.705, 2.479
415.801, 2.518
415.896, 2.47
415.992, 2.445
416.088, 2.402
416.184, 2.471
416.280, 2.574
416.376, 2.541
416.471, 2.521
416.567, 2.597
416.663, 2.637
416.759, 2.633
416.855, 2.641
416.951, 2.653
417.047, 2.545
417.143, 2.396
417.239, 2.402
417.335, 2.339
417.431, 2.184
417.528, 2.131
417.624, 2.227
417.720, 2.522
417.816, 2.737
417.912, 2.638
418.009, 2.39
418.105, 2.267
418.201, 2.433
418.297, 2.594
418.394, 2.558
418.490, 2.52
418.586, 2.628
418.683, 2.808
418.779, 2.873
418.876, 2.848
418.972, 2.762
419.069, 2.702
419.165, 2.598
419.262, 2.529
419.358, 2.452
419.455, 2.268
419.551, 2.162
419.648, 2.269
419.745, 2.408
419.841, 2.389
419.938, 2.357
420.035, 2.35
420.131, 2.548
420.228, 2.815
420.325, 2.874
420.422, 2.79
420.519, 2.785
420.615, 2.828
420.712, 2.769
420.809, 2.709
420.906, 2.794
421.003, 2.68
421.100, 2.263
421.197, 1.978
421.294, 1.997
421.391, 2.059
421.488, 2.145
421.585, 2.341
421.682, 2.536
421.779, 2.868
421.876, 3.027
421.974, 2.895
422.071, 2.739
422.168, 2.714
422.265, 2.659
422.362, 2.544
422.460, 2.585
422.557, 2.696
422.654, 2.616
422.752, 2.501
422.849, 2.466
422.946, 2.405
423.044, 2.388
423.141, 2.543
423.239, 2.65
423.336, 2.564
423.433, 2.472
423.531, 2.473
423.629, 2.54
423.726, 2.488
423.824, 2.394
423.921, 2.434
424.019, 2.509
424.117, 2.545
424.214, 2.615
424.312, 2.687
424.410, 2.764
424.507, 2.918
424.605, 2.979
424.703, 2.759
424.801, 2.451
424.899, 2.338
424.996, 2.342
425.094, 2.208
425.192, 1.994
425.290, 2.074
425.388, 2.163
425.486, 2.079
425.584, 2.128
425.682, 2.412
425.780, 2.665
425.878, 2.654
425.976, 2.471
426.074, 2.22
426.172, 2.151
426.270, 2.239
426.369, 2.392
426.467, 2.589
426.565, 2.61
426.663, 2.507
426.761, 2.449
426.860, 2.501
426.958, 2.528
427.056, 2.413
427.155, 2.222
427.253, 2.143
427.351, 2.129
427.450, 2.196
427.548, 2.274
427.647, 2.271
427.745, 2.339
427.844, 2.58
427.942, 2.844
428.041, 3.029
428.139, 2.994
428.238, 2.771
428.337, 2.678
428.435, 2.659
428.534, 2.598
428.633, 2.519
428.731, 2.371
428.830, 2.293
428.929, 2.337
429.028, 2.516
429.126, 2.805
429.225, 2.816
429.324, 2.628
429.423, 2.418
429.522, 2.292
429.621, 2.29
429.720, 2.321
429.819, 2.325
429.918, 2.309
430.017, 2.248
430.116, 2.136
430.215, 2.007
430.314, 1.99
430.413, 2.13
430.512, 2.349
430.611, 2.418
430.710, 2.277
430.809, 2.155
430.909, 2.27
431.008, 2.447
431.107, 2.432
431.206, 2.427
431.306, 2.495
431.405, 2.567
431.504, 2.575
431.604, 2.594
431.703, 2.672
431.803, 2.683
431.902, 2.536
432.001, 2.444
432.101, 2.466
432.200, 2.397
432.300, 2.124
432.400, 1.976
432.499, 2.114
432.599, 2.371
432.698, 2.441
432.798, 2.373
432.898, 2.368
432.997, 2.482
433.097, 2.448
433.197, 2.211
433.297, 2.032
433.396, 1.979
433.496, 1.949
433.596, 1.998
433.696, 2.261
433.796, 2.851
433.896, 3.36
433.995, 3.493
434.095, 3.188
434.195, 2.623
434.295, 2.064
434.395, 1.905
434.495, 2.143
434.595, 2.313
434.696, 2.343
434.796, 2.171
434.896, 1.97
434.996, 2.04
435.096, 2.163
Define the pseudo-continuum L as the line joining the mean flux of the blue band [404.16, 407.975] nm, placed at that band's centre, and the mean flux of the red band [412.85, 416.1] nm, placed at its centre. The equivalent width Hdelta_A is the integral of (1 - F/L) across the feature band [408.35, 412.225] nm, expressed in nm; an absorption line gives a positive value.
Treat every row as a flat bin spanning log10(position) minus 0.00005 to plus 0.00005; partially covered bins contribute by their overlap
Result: 0.44 nm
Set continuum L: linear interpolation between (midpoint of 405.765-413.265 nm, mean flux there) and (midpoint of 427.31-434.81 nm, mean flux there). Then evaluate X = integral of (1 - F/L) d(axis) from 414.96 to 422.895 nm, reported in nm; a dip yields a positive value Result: -0.50 nm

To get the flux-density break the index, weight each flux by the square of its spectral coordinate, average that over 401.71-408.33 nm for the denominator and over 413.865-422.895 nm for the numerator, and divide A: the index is 1.08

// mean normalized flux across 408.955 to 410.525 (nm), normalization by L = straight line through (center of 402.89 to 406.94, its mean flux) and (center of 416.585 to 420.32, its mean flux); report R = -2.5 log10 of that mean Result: 0.19 mag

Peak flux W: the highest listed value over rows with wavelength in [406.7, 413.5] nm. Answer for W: 2.963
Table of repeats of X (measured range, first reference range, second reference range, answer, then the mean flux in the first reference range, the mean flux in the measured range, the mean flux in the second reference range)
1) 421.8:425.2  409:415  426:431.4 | -0.28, 2.3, 2.58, 2.42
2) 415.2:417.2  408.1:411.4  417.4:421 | -0.05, 2.14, 2.49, 2.56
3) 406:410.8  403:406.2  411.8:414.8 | 0.33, 2.47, 2.31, 2.5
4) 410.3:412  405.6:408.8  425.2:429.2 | 0.23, 2.49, 2.15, 2.44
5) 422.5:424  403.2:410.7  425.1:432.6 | -0.07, 2.39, 2.51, 2.4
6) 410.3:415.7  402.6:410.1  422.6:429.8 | 0.13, 2.41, 2.37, 2.47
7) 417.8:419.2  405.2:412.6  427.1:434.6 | -0.14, 2.35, 2.62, 2.42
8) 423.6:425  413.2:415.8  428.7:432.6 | -0.11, 2.46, 2.59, 2.38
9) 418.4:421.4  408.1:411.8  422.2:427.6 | -0.25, 2.17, 2.55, 2.45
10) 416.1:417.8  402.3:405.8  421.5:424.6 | 0.05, 2.47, 2.48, 2.6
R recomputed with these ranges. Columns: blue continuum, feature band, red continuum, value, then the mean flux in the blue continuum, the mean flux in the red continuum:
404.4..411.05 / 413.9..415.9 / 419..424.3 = 0.01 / 2.35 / 2.53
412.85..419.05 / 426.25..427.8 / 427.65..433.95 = 0.03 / 2.48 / 2.42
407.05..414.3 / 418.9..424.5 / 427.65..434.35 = -0.06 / 2.34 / 2.45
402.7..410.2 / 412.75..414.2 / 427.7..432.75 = -0.02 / 2.4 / 2.44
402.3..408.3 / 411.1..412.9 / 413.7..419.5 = 0.01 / 2.48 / 2.49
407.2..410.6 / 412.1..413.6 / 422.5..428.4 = -0.07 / 2.3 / 2.48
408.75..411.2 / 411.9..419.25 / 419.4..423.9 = -0.10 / 2.06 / 2.53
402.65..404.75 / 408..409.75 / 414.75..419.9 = 0.04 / 2.4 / 2.49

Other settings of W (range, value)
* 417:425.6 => 3.027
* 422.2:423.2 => 2.696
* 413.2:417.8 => 2.653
